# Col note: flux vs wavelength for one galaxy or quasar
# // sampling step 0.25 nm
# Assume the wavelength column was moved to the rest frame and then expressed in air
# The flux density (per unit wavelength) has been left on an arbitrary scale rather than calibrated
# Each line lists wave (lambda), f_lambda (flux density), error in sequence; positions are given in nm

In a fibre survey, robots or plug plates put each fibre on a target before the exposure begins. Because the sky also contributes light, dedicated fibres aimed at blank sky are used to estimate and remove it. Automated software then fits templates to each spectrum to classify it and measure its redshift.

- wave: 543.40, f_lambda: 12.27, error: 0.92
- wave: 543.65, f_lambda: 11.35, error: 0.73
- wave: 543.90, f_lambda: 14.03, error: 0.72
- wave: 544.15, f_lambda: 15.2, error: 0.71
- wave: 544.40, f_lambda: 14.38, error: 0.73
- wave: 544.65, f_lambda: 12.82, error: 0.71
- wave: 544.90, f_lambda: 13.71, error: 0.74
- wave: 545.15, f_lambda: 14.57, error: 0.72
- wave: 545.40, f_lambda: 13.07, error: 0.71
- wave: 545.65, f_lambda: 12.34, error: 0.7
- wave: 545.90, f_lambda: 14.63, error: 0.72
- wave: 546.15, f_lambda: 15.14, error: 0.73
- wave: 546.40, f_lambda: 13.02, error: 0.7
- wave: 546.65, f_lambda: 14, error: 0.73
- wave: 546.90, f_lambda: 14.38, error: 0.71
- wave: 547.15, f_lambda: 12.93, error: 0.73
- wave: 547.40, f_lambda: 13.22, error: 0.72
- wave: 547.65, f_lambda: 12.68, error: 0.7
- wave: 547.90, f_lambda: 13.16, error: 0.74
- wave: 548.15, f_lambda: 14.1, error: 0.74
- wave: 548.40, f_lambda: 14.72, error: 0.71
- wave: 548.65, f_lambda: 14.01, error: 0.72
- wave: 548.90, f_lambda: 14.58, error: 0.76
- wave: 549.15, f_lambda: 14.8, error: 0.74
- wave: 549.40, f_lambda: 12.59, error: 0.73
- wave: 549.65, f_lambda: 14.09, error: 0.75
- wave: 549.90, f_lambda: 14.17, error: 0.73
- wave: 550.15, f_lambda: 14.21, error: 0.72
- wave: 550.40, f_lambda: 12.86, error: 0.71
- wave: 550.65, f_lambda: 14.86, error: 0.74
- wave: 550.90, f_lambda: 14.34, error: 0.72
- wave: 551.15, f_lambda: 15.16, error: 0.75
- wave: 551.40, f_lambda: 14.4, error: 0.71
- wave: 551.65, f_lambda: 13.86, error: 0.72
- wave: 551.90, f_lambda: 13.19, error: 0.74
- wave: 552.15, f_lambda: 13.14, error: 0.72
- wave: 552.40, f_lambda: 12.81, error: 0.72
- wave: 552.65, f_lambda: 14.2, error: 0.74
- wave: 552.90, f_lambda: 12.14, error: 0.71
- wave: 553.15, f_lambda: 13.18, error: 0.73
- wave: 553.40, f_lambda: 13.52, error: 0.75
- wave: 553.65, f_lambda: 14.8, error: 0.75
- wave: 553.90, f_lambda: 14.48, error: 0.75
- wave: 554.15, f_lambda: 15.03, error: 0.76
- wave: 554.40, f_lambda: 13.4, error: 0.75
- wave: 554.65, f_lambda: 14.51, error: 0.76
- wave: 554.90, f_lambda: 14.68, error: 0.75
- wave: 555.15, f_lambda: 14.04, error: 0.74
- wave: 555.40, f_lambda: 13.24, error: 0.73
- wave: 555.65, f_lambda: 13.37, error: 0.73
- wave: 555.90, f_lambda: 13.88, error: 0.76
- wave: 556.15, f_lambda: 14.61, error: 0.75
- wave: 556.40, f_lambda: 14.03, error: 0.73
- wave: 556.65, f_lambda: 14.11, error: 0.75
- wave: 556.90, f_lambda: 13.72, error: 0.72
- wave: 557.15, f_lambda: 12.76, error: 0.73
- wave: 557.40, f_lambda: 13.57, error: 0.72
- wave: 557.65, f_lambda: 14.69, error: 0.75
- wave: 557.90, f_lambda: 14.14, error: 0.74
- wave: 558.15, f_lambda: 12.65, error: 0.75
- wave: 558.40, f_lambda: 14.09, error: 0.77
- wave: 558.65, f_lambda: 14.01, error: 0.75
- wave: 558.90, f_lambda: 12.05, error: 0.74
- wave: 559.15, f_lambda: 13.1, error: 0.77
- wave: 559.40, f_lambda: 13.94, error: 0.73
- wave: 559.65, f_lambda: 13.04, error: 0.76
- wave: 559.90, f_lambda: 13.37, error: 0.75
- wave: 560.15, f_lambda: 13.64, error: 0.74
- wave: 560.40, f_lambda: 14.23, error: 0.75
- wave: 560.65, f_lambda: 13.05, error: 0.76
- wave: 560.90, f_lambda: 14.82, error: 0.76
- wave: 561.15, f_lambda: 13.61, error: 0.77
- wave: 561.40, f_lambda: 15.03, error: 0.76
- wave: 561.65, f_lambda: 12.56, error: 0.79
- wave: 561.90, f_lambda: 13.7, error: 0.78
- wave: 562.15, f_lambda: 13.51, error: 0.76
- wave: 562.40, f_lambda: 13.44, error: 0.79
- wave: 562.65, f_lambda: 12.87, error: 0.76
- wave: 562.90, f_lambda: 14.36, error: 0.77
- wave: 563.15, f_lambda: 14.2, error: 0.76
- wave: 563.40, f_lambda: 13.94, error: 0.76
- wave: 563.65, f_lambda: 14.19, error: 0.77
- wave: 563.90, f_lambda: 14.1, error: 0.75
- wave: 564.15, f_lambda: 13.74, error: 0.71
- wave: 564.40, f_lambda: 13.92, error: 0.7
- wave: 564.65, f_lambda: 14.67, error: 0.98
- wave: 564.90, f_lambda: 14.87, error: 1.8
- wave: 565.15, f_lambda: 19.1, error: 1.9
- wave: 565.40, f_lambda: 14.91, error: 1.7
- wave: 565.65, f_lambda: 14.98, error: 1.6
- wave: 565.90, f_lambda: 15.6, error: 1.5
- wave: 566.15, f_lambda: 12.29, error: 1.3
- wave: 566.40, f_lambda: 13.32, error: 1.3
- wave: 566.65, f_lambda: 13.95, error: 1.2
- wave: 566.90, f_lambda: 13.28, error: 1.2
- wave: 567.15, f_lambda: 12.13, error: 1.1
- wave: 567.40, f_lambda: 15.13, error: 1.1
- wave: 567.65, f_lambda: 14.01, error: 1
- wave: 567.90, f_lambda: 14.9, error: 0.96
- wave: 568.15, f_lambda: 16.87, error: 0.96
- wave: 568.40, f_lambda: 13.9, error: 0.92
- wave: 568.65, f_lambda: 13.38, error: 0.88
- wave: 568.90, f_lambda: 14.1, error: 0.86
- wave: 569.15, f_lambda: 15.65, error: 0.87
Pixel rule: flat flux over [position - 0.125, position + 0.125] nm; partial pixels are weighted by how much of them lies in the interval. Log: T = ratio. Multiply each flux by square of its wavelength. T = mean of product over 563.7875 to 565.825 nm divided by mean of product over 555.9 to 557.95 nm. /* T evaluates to 1.11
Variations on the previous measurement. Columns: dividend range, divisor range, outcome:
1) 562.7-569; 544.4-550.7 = 1.11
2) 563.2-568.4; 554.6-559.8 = 1.09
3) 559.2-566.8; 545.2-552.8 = 1.07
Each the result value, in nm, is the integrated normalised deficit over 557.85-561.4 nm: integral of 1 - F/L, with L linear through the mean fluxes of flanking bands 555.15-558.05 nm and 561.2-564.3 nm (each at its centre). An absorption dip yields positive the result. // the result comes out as 0.06 nm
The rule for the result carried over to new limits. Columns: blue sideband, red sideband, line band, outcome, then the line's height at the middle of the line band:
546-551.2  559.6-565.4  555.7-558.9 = 0.06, 14.1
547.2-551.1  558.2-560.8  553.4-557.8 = -0.14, 13.6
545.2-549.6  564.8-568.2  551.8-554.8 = 0.07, 14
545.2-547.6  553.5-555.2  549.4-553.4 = 0.11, 14.1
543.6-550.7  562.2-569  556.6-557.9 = 0.03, 14.1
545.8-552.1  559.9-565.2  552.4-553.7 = 0.05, 14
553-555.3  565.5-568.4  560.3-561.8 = 0.03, 14.2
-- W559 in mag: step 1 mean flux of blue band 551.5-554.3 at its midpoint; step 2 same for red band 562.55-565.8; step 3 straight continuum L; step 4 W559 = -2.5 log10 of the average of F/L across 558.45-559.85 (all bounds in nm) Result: 0.073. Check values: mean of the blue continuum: 13.7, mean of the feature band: 13.3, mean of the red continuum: 14.6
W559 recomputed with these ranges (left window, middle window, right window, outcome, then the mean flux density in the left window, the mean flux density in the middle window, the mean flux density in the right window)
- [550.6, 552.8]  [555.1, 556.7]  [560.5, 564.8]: 0.00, 13.9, 13.9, 13.9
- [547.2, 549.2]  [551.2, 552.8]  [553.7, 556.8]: 0.03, 13.8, 13.7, 14.1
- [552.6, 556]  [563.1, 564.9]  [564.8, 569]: 0.02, 13.9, 14.2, 14.5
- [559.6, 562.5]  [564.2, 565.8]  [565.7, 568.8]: -0.10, 13.7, 15.3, 14.1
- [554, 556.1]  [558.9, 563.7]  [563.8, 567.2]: 0.05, 14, 13.7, 14.4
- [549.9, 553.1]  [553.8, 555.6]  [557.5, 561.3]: -0.03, 13.8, 14.2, 13.6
